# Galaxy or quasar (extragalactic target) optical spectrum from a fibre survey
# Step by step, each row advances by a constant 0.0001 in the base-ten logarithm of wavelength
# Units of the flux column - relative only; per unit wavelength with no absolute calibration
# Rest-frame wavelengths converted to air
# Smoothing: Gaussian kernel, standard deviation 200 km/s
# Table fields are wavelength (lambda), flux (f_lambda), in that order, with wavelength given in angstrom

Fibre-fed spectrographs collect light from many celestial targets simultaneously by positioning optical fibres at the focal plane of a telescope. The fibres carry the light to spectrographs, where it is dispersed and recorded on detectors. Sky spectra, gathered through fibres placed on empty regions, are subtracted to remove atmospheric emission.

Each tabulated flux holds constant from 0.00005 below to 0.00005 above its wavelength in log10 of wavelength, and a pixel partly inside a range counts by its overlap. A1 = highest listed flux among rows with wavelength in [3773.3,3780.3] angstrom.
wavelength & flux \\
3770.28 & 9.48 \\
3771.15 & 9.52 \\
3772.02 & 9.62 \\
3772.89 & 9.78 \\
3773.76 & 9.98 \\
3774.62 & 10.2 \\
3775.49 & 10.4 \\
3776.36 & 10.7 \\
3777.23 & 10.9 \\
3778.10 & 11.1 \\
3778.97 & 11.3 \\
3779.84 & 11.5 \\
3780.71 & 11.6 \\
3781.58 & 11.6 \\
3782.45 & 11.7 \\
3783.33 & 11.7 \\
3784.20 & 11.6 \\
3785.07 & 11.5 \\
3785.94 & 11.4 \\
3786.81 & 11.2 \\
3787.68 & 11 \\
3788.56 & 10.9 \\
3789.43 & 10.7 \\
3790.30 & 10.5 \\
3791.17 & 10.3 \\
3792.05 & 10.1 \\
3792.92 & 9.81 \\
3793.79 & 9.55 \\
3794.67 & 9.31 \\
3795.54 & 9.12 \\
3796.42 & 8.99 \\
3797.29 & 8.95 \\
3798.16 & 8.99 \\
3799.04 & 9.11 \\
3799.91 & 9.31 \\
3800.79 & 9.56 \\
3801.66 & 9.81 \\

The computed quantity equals 11.5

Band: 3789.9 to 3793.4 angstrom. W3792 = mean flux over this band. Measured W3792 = 10.2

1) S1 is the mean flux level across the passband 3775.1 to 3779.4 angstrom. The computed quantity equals 10.9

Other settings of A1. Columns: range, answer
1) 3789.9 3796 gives 10.5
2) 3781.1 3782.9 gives 11.7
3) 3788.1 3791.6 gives 10.9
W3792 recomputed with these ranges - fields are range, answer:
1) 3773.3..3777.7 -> 10.5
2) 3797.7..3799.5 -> 9.07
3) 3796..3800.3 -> 9.09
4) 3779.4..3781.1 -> 11.6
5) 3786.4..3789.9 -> 10.9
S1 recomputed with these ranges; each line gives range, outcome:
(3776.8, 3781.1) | 11.3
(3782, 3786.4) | 11.6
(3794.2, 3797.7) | 9.09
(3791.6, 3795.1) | 9.68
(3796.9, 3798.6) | 8.98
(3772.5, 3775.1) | 10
